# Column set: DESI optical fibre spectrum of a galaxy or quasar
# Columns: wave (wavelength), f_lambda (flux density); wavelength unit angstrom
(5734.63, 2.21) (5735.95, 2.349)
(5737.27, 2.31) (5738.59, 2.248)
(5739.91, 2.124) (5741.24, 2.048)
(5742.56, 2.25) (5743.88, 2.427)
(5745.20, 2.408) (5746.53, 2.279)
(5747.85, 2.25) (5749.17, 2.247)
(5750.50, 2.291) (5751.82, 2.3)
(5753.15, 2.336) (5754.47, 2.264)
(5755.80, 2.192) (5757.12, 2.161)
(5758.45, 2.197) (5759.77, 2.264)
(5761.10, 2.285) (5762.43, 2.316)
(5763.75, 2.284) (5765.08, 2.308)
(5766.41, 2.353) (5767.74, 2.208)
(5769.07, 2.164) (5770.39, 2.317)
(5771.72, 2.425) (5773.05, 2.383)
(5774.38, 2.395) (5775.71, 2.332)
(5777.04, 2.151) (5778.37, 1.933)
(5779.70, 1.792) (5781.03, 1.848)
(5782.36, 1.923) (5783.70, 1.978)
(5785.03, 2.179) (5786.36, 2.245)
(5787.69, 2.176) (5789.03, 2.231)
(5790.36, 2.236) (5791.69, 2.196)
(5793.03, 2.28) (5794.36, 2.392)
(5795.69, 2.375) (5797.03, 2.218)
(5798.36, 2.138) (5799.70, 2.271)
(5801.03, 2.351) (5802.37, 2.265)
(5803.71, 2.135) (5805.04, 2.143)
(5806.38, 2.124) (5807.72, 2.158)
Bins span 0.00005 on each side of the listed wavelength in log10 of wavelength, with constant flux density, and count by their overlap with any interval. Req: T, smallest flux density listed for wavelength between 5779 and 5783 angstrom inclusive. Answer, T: 1.792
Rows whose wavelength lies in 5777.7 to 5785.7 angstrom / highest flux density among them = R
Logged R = 2.179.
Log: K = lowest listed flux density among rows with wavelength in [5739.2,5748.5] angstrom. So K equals 2.048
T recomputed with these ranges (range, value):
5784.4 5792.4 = 2.176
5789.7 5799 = 2.138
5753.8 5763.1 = 2.161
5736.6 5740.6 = 2.124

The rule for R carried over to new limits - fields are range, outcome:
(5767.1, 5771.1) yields 2.317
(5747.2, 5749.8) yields 2.25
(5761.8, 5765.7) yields 2.316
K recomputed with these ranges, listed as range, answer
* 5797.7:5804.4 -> 2.135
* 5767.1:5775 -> 2.164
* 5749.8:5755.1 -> 2.264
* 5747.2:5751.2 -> 2.247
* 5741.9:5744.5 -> 2.25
